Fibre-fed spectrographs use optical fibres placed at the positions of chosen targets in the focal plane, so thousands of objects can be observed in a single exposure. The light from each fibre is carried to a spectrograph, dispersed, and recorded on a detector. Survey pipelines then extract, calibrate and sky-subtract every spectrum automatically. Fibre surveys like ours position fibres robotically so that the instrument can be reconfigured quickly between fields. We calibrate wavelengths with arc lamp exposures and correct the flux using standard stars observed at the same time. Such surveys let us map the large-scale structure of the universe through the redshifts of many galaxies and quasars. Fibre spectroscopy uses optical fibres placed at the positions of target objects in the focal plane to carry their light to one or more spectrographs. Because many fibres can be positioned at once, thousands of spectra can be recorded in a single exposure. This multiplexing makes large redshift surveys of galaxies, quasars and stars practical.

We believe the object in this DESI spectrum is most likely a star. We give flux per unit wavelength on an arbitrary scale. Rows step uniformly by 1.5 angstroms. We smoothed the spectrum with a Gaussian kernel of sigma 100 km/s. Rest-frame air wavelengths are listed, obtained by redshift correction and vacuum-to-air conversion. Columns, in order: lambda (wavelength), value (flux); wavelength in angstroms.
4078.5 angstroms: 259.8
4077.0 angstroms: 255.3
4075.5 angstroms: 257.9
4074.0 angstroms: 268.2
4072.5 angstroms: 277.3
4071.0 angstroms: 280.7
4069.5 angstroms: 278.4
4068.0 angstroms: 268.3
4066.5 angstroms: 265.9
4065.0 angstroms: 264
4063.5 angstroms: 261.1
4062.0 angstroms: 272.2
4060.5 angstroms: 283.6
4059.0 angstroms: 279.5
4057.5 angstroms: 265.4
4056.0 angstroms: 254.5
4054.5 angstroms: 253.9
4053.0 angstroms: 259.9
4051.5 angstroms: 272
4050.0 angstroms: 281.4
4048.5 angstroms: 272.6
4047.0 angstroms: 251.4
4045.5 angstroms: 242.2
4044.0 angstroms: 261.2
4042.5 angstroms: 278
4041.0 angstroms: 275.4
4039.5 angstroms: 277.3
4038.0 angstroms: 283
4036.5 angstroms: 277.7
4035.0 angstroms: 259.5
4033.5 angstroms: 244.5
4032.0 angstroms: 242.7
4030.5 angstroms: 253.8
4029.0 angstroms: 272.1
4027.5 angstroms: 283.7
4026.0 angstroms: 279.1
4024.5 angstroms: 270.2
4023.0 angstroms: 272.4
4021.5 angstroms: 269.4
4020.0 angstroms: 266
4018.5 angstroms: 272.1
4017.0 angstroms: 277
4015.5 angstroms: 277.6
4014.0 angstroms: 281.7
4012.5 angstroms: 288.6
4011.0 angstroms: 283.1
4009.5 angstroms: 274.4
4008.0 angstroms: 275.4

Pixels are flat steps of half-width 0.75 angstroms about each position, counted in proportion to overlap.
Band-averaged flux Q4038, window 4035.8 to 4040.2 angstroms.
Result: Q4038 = 279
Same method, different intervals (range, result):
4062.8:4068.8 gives 265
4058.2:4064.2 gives 274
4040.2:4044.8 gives 271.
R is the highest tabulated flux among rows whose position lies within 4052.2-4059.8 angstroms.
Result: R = 279.5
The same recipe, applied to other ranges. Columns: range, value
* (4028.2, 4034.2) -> 272.1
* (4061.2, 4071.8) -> 280.7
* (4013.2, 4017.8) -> 281.7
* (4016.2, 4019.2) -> 277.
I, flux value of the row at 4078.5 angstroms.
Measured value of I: 259.8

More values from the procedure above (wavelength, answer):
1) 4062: 272.2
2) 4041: 275.4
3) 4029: 272.1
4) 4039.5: 277.3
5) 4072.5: 277.3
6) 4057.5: 265.4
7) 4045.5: 242.2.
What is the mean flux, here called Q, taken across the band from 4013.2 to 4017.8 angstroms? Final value 279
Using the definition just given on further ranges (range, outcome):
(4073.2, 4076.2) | 263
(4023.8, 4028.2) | 278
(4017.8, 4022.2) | 269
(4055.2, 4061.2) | 271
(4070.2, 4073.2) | 279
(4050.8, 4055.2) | 262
